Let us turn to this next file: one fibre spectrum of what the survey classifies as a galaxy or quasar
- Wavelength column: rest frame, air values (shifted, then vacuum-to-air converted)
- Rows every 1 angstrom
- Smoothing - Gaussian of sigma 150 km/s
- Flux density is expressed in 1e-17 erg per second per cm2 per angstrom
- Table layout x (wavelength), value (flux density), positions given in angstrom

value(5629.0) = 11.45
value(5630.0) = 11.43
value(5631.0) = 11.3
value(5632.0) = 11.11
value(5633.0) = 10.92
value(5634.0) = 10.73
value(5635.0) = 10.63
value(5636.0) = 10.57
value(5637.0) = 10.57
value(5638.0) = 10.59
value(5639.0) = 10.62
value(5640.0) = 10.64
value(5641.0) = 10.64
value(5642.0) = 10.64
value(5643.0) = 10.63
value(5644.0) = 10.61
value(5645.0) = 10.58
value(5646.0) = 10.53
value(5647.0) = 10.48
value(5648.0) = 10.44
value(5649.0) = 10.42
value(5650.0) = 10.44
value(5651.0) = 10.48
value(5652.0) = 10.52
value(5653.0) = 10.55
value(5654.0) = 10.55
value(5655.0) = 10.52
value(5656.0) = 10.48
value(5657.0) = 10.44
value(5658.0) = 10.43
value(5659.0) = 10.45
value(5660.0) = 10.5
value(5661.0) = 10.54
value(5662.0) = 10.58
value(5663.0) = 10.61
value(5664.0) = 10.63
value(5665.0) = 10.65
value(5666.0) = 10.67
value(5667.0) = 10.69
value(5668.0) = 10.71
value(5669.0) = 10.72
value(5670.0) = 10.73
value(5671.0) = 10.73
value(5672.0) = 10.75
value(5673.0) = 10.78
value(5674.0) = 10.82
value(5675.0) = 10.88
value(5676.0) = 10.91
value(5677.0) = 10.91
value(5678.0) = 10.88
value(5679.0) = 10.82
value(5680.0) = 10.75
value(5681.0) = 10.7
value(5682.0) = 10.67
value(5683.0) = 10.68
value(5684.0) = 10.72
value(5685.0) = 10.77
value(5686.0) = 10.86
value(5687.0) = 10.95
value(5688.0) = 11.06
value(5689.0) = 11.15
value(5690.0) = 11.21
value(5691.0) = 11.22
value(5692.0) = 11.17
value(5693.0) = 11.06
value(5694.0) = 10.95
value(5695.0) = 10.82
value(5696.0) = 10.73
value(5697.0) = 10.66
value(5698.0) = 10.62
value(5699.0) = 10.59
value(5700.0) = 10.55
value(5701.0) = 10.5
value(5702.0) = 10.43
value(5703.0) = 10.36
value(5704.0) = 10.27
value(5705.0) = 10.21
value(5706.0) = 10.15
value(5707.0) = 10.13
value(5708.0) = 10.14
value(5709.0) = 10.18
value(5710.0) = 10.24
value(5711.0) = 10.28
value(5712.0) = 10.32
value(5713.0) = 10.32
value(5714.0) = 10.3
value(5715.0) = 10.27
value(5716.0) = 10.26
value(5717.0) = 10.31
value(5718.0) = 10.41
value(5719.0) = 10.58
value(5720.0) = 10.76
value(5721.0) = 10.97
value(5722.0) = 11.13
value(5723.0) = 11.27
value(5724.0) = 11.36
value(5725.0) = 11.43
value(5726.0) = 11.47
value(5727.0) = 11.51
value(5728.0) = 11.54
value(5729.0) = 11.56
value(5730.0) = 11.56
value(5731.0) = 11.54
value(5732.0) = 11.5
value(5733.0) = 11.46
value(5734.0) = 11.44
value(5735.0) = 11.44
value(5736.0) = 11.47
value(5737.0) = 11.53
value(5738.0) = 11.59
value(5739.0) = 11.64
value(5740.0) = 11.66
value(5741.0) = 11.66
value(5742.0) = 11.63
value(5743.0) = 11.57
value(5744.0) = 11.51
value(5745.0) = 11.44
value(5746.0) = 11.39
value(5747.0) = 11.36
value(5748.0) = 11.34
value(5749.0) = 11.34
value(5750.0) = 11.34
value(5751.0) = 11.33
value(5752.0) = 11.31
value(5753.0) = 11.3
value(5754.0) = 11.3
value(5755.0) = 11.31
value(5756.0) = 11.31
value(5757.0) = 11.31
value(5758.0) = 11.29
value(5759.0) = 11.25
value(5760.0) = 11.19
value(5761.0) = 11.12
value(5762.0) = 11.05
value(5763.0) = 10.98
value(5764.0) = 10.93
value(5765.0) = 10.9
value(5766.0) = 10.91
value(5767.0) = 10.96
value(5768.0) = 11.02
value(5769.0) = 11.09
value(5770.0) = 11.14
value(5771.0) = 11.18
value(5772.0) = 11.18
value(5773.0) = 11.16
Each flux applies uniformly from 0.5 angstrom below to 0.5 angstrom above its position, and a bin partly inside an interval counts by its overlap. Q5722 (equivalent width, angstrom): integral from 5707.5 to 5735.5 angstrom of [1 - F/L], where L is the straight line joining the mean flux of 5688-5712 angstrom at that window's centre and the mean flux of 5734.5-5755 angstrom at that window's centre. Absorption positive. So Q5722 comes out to 0.3 angstrom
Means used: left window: 10.6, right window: 11.5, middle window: 10.9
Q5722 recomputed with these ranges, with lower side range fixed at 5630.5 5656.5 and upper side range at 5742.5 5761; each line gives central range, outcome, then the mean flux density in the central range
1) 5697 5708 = 0.63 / 10.4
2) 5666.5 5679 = 0.03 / 10.8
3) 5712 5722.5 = 0.56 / 10.5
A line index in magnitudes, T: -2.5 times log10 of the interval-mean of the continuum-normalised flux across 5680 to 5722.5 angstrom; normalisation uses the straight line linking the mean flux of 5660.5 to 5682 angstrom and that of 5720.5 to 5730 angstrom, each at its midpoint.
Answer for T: 0.05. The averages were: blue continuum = 10.7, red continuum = 11.4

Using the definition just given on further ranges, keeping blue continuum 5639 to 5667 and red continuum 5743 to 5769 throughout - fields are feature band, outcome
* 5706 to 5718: 0.07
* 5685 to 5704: 0.00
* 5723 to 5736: -0.04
